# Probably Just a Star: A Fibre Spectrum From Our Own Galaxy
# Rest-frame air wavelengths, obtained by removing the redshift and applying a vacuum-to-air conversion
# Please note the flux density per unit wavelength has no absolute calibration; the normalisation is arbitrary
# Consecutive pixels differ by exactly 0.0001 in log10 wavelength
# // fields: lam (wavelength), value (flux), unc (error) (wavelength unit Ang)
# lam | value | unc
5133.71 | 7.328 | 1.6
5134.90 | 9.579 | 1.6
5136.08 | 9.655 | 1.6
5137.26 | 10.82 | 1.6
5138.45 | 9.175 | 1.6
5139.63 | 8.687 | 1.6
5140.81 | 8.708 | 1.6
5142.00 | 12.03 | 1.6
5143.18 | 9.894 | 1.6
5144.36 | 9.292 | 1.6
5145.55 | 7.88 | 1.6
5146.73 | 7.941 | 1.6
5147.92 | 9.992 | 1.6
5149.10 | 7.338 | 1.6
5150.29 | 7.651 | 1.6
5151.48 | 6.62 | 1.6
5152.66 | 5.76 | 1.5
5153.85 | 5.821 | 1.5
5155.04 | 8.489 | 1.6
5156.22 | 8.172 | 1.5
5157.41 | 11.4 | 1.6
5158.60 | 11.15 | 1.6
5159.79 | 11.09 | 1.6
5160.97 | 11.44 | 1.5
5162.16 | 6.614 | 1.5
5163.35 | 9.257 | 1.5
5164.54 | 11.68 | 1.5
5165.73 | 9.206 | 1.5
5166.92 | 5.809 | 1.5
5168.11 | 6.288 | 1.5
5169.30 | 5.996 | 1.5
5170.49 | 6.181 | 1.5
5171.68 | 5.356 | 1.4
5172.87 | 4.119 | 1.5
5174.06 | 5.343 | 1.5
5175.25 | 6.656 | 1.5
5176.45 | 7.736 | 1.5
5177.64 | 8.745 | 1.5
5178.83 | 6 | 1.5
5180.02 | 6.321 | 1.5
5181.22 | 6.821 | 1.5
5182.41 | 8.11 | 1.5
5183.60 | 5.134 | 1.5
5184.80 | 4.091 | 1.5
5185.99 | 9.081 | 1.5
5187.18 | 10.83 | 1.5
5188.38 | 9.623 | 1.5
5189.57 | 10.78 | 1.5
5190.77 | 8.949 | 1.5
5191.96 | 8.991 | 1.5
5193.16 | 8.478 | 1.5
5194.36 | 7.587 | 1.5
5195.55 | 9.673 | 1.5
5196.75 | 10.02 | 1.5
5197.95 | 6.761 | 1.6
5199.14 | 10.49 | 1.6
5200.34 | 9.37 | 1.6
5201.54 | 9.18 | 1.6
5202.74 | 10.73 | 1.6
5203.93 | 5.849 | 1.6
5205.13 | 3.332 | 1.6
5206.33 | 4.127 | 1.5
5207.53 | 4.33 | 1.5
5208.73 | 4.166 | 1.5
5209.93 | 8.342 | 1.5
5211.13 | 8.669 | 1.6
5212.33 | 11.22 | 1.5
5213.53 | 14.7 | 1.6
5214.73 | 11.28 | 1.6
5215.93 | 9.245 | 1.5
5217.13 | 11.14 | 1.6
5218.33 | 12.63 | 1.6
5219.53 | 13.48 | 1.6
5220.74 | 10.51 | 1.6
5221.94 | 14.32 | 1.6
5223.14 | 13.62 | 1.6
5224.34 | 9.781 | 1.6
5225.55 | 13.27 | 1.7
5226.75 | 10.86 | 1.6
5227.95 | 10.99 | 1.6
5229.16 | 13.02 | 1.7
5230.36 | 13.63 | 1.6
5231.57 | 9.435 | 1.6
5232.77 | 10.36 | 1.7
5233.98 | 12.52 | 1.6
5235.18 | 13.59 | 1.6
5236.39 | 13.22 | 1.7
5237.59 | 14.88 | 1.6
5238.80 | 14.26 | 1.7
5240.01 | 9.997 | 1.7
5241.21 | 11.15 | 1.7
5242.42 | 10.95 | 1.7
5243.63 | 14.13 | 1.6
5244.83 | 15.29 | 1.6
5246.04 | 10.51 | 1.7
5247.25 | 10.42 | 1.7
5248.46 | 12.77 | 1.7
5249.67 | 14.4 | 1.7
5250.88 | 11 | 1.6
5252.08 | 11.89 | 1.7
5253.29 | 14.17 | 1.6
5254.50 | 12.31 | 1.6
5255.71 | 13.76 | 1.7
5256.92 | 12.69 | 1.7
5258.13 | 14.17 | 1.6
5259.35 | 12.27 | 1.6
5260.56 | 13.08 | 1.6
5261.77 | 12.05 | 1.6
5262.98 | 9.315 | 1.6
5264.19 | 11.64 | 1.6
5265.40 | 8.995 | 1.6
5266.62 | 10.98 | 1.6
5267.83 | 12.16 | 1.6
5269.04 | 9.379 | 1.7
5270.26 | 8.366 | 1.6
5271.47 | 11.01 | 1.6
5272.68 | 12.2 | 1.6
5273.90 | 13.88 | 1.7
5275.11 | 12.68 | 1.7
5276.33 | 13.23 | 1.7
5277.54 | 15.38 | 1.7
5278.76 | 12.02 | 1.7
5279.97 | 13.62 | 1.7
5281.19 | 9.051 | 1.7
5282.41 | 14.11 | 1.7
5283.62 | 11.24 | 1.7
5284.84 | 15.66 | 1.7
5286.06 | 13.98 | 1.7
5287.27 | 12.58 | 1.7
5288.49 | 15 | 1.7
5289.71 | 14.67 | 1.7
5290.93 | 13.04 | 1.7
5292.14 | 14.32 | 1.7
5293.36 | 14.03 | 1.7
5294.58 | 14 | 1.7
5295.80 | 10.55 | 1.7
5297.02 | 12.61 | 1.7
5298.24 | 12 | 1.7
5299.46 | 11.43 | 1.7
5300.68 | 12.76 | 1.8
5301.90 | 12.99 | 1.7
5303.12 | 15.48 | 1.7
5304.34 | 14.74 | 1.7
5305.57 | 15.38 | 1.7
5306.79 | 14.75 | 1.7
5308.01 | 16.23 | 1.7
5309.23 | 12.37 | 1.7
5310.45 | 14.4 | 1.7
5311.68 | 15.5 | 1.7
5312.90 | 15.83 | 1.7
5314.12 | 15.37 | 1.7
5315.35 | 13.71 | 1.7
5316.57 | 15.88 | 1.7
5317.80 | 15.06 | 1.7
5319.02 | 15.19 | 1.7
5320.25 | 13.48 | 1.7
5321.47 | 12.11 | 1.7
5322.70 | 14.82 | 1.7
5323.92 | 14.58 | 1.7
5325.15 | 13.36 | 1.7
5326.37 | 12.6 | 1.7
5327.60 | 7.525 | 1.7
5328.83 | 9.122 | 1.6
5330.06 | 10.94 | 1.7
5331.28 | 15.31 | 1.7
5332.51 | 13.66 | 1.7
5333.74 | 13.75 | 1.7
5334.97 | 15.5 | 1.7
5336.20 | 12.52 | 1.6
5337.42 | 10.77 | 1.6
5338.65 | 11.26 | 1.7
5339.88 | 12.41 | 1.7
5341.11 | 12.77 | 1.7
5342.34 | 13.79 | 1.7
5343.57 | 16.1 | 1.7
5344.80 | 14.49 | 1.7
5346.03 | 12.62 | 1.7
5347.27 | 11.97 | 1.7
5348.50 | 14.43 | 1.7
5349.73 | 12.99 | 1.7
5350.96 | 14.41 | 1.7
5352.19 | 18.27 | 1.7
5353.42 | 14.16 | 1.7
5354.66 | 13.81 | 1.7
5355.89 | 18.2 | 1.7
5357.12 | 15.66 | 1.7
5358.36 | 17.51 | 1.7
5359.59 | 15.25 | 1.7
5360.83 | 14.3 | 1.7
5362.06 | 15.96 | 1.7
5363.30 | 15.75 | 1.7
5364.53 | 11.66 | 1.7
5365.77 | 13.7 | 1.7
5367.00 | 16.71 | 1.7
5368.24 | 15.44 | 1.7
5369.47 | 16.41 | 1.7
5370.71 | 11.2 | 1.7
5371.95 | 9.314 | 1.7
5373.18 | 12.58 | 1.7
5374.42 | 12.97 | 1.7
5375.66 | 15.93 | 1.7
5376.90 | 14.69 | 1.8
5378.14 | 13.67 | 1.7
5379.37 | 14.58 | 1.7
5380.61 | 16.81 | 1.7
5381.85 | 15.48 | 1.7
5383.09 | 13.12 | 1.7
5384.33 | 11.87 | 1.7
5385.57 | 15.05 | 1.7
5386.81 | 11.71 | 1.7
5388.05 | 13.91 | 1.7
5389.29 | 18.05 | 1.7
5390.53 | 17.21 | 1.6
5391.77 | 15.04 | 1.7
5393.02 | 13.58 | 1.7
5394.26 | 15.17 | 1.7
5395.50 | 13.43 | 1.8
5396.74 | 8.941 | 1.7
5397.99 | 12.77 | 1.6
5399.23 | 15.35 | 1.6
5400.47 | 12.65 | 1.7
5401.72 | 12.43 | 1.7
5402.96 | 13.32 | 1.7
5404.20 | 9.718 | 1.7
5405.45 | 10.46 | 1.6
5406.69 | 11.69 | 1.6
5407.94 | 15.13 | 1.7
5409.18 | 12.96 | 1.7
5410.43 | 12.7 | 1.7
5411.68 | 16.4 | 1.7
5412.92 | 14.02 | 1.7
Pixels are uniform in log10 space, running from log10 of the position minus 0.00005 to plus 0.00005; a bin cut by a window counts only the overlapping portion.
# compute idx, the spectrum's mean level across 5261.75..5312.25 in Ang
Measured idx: 12.9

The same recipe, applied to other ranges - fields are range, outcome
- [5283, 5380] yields 13.9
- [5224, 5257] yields 12.3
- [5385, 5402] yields 14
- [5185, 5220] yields 9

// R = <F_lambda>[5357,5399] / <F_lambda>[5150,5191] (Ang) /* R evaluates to 1.8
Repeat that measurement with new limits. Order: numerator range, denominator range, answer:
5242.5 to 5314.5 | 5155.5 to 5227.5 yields 1.48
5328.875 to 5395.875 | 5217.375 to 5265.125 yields 1.15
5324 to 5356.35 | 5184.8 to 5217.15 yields 1.54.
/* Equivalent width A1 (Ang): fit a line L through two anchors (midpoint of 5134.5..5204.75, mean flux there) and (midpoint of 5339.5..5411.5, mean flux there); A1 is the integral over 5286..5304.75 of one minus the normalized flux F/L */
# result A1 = -2.5 Ang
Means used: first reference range 8.29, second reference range 14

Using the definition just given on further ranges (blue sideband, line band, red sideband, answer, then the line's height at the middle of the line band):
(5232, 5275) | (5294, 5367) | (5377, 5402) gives -3.7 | 13.2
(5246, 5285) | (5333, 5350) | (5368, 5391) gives 0.3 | 13.5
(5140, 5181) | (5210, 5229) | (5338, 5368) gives -3.2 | 9.99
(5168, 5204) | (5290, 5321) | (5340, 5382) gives -4.2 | 12.4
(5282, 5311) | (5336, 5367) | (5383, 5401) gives -1.0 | 13.8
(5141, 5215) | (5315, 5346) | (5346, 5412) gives -1.5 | 12.6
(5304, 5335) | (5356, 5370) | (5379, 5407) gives -1.7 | 13.7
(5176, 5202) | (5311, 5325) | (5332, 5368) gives -1.6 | 13.1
